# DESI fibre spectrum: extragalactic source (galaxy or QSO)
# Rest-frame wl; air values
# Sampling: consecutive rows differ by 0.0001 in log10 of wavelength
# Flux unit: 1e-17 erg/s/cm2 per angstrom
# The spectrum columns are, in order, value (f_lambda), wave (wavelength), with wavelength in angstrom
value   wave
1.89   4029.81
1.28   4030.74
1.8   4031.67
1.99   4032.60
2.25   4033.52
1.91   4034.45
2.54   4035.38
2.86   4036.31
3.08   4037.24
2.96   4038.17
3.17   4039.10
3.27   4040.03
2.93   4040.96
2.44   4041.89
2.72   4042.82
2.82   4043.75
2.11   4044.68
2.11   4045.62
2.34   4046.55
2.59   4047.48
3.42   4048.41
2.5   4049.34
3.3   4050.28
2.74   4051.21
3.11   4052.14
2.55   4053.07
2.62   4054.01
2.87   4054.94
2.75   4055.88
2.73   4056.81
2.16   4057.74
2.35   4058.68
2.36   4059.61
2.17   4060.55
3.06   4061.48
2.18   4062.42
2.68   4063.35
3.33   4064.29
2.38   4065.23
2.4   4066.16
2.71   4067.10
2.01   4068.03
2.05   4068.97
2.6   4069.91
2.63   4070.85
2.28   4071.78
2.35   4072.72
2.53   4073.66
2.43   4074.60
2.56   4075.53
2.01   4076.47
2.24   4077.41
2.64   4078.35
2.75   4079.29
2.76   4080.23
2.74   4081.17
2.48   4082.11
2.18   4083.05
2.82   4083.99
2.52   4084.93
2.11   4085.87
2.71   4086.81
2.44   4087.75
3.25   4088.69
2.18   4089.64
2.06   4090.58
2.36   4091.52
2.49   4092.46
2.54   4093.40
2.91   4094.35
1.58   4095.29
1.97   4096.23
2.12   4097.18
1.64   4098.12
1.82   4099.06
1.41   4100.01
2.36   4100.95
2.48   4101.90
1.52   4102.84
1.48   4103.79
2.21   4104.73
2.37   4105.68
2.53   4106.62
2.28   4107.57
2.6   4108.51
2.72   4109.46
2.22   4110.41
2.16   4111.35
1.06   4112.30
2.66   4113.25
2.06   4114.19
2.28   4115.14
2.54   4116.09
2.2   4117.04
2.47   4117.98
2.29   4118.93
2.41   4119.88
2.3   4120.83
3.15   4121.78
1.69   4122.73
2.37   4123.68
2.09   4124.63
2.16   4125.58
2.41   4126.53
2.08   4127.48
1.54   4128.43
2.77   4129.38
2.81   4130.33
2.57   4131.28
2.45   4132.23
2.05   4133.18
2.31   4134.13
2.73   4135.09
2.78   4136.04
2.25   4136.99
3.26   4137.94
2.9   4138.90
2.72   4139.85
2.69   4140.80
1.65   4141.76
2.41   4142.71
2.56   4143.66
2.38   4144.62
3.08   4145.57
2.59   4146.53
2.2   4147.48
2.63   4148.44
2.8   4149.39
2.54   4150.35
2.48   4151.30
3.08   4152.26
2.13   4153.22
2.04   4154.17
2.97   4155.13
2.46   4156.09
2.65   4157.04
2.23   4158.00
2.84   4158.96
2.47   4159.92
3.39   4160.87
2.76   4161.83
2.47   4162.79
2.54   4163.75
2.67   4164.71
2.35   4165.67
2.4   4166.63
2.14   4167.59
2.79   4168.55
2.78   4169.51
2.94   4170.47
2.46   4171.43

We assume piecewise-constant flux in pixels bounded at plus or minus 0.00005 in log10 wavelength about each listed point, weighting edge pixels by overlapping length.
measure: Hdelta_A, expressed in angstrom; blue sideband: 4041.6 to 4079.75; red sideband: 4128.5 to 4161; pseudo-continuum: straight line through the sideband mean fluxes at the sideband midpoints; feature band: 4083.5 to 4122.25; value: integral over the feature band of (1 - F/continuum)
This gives 4.28 angstrom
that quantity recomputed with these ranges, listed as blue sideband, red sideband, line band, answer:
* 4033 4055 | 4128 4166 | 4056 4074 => 1.38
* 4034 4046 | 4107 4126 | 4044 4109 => 1.87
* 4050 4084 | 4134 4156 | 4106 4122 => 1.42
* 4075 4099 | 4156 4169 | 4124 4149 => 0.55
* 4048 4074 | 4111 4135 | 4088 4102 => 1.27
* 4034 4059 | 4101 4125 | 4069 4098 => 0.30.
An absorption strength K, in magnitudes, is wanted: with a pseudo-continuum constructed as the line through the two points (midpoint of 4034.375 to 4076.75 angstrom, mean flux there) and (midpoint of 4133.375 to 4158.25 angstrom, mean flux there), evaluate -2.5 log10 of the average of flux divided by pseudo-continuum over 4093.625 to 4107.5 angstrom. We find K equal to 0.25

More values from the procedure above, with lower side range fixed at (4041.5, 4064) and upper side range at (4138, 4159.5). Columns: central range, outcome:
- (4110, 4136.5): 0.119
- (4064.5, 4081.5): 0.063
